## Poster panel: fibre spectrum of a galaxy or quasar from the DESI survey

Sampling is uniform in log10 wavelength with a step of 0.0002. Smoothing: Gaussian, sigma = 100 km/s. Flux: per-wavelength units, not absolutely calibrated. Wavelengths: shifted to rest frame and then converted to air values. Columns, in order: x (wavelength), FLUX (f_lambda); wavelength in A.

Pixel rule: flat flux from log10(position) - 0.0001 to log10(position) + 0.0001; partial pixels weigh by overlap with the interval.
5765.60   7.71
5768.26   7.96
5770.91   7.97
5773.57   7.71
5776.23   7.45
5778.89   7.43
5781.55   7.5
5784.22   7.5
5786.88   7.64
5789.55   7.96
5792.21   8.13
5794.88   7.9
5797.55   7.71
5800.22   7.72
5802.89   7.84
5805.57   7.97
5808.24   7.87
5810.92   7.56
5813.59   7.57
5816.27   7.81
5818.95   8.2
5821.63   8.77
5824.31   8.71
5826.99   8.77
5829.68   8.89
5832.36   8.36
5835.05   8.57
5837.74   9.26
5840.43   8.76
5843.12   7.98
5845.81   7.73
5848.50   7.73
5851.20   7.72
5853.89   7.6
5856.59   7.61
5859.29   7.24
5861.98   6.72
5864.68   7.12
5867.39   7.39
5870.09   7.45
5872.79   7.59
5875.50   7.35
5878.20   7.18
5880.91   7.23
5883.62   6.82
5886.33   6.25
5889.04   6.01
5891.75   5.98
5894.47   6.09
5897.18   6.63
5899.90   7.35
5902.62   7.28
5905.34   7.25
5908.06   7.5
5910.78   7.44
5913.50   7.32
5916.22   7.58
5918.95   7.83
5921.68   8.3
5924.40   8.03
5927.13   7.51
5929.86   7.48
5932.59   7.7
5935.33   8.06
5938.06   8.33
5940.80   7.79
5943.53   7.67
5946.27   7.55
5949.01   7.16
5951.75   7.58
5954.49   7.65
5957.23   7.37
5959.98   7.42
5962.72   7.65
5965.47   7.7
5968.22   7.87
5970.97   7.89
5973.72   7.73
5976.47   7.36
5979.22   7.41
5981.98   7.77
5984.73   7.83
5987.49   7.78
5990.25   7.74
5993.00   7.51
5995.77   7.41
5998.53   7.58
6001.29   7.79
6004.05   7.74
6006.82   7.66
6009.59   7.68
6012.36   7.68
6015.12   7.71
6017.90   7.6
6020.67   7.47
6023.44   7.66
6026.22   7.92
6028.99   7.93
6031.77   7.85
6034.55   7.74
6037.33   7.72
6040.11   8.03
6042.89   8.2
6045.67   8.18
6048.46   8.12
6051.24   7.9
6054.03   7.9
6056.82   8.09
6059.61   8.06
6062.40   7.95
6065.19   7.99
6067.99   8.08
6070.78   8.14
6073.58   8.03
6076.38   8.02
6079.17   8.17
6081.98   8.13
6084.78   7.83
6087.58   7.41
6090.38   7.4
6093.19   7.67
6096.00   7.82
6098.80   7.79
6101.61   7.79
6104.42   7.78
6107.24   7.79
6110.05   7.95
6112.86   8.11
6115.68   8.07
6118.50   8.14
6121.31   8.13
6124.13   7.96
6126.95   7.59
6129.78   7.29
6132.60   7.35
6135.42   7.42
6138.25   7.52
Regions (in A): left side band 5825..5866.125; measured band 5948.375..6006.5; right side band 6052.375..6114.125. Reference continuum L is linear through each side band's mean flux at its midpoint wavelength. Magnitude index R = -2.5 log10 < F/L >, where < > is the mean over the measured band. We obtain 0.05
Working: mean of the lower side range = 8.01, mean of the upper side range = 7.9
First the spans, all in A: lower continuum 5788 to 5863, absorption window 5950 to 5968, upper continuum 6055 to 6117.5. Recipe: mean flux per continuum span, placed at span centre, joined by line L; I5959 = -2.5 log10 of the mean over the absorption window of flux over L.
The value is 0.06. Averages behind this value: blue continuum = 8.03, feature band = 7.57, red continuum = 7.91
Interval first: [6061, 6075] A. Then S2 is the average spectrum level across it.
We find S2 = 8.04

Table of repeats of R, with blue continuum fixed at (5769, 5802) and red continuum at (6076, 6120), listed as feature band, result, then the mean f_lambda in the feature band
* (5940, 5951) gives 0.04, 7.53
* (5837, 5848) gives -0.08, 8.34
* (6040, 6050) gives -0.04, 8.15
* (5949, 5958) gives 0.04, 7.49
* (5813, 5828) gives -0.08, 8.33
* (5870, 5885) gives 0.07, 7.25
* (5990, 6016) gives 0.02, 7.65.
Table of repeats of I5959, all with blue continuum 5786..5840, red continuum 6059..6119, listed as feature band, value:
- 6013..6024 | 0.05 mag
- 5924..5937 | 0.04 mag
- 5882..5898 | 0.27 mag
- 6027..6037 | 0.02 mag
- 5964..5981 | 0.05 mag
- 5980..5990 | 0.03 mag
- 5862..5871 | 0.13 mag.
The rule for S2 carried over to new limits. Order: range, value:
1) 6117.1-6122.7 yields 8.15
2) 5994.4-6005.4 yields 7.64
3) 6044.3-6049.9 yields 8.15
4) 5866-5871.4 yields 7.41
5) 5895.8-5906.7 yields 7.12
